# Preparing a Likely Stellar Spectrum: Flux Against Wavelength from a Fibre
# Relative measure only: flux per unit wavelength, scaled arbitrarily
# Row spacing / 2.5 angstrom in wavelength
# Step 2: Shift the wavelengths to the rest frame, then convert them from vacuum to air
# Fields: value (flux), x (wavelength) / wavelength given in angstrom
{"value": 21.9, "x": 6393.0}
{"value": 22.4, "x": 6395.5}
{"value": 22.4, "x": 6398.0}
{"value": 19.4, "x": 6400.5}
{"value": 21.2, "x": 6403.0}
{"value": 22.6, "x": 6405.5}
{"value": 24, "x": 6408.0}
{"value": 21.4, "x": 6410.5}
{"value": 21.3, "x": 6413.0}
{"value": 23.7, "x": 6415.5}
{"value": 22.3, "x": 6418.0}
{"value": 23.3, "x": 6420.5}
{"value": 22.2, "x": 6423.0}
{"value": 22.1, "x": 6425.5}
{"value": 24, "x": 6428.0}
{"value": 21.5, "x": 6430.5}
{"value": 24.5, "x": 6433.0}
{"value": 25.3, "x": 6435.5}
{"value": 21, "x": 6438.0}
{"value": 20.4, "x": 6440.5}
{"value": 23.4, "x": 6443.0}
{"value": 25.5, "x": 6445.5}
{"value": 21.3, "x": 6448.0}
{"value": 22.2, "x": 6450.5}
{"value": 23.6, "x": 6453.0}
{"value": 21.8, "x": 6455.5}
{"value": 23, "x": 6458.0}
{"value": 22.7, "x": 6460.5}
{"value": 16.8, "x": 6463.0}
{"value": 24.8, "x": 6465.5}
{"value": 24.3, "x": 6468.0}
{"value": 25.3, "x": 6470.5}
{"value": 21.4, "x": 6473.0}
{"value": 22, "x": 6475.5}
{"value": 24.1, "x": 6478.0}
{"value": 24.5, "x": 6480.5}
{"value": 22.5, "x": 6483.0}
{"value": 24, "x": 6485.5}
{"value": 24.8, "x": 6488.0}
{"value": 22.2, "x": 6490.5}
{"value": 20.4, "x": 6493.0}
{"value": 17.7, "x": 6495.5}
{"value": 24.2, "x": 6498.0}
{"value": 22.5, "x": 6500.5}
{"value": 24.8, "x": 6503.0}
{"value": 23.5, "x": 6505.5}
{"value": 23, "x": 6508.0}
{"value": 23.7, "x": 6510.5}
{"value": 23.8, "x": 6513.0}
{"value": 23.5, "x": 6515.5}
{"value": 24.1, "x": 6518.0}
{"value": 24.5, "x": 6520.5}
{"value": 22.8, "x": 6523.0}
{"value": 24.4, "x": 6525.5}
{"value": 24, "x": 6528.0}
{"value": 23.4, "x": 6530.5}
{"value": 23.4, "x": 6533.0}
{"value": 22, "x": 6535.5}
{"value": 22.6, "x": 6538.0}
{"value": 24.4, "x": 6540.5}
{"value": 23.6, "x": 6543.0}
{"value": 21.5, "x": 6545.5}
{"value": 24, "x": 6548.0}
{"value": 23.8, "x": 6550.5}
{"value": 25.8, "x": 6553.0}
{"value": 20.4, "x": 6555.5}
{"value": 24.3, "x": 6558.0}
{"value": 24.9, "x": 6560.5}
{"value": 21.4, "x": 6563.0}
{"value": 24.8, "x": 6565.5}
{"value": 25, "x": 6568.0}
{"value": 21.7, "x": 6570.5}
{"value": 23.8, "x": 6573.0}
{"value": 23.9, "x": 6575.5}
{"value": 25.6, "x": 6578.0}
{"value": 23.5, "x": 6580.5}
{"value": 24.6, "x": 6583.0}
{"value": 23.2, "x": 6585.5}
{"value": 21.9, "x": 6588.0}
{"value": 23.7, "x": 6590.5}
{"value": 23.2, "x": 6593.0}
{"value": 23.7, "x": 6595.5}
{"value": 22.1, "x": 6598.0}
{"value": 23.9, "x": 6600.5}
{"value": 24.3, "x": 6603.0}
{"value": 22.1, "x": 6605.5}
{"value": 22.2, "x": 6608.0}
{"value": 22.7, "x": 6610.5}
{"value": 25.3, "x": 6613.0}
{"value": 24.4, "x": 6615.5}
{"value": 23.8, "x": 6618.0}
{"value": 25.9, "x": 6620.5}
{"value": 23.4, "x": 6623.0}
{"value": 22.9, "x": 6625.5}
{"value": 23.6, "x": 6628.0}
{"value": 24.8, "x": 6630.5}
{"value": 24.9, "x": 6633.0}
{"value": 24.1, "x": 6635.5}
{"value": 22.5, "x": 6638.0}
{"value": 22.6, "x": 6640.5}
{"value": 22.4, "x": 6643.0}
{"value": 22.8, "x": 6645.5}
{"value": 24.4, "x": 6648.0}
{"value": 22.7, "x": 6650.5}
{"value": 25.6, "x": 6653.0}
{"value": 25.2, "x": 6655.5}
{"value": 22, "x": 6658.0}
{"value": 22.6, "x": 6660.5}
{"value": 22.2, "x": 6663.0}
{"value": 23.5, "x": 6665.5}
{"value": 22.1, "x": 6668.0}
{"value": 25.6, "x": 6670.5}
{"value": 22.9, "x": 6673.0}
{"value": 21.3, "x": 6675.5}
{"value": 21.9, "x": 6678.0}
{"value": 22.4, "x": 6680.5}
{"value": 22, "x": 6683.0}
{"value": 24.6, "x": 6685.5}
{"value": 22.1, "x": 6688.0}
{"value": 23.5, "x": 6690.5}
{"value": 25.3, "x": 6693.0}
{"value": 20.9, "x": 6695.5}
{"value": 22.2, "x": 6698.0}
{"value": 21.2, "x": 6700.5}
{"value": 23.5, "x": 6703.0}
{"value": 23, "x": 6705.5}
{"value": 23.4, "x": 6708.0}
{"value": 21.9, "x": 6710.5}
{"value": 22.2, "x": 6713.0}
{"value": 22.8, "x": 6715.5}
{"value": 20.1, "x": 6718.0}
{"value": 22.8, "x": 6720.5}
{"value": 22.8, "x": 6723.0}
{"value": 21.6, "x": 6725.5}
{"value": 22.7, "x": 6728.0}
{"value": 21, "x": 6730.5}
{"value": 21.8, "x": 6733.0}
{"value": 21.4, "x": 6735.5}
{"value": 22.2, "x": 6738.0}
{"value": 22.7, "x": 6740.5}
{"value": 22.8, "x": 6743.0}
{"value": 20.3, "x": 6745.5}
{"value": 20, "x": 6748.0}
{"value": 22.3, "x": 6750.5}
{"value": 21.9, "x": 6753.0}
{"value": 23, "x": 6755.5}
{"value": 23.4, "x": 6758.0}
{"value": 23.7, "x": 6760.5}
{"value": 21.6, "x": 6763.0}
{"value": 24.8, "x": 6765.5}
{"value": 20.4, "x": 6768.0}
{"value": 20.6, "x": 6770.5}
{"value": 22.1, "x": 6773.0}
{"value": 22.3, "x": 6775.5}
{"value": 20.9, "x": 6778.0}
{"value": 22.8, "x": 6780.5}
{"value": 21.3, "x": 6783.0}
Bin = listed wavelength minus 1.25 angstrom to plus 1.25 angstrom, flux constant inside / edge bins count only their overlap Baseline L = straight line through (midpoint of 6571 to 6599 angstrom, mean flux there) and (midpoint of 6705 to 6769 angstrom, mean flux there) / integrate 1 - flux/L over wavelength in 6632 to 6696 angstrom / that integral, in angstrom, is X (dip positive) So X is -1.0 angstrom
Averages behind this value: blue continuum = 23.5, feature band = 23.2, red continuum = 22.2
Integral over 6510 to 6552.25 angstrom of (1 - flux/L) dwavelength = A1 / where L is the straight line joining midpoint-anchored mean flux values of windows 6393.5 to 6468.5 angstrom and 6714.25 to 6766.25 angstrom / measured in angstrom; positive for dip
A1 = -2.2 angstrom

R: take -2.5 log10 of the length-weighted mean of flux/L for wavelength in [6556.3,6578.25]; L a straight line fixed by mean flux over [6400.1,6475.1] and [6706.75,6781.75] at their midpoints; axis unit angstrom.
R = -0.07 mag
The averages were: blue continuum 22.6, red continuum 22.1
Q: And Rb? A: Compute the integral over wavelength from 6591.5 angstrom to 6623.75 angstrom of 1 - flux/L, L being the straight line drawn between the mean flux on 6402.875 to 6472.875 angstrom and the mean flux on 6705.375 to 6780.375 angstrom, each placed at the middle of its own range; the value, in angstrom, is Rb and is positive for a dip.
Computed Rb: -1.8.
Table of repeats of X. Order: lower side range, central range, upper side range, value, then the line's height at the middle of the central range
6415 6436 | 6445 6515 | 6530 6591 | 1.3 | 23.3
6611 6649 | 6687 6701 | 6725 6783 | 0.2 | 22.9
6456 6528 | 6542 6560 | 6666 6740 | -0.4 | 22.9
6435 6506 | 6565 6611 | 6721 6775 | -2.1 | 22.4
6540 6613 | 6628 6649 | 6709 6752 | -0.7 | 22.8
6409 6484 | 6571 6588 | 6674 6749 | -1.0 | 22.5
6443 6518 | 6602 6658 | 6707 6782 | -3.2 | 22.4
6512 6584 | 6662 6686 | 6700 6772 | -0.2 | 22.6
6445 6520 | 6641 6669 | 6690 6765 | -0.9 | 22.5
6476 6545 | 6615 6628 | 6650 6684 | -0.5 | 23.1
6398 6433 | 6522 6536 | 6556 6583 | 0.0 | 23.4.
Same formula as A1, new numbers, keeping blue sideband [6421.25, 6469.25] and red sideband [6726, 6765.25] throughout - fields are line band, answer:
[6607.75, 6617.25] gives -0.6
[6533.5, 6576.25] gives -1.8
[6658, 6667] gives -0.2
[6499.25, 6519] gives -0.9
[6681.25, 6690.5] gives -0.3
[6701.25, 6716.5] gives -0.4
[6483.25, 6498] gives 0.3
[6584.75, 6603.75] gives -0.7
